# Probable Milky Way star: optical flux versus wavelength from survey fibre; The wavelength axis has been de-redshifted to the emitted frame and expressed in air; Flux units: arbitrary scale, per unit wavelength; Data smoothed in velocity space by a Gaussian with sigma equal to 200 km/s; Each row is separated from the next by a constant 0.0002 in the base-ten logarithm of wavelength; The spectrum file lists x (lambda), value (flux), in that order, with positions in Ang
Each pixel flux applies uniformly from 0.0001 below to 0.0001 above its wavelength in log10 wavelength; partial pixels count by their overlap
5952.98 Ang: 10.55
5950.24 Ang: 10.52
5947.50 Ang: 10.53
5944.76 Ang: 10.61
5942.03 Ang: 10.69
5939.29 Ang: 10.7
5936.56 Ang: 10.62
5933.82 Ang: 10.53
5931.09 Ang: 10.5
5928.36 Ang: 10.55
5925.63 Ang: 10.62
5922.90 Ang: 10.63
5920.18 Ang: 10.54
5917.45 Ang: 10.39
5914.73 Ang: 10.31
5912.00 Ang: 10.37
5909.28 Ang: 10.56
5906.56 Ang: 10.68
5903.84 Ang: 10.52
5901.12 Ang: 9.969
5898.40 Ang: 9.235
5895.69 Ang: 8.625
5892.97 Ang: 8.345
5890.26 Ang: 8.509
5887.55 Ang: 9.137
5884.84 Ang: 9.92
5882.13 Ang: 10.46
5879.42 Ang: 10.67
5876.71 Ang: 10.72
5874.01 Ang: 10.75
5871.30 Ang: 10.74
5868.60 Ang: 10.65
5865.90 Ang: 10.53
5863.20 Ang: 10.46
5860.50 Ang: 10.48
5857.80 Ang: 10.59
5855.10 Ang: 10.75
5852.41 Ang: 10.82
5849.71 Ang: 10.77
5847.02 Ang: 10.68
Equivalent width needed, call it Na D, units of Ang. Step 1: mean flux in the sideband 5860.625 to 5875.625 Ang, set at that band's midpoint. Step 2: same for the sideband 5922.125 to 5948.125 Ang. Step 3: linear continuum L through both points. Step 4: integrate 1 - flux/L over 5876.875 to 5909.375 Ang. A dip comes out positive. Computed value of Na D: 2.7 Ang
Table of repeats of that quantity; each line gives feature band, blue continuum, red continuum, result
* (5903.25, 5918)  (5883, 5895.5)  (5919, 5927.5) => -0.70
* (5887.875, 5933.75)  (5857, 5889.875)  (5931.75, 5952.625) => 2.08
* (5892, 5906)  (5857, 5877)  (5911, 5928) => 1.45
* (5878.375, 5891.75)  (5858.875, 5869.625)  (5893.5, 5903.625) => 0.15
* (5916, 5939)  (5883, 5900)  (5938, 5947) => -0.87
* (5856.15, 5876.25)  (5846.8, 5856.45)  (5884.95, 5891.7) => -1.09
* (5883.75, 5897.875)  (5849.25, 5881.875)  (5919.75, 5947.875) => 2.29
